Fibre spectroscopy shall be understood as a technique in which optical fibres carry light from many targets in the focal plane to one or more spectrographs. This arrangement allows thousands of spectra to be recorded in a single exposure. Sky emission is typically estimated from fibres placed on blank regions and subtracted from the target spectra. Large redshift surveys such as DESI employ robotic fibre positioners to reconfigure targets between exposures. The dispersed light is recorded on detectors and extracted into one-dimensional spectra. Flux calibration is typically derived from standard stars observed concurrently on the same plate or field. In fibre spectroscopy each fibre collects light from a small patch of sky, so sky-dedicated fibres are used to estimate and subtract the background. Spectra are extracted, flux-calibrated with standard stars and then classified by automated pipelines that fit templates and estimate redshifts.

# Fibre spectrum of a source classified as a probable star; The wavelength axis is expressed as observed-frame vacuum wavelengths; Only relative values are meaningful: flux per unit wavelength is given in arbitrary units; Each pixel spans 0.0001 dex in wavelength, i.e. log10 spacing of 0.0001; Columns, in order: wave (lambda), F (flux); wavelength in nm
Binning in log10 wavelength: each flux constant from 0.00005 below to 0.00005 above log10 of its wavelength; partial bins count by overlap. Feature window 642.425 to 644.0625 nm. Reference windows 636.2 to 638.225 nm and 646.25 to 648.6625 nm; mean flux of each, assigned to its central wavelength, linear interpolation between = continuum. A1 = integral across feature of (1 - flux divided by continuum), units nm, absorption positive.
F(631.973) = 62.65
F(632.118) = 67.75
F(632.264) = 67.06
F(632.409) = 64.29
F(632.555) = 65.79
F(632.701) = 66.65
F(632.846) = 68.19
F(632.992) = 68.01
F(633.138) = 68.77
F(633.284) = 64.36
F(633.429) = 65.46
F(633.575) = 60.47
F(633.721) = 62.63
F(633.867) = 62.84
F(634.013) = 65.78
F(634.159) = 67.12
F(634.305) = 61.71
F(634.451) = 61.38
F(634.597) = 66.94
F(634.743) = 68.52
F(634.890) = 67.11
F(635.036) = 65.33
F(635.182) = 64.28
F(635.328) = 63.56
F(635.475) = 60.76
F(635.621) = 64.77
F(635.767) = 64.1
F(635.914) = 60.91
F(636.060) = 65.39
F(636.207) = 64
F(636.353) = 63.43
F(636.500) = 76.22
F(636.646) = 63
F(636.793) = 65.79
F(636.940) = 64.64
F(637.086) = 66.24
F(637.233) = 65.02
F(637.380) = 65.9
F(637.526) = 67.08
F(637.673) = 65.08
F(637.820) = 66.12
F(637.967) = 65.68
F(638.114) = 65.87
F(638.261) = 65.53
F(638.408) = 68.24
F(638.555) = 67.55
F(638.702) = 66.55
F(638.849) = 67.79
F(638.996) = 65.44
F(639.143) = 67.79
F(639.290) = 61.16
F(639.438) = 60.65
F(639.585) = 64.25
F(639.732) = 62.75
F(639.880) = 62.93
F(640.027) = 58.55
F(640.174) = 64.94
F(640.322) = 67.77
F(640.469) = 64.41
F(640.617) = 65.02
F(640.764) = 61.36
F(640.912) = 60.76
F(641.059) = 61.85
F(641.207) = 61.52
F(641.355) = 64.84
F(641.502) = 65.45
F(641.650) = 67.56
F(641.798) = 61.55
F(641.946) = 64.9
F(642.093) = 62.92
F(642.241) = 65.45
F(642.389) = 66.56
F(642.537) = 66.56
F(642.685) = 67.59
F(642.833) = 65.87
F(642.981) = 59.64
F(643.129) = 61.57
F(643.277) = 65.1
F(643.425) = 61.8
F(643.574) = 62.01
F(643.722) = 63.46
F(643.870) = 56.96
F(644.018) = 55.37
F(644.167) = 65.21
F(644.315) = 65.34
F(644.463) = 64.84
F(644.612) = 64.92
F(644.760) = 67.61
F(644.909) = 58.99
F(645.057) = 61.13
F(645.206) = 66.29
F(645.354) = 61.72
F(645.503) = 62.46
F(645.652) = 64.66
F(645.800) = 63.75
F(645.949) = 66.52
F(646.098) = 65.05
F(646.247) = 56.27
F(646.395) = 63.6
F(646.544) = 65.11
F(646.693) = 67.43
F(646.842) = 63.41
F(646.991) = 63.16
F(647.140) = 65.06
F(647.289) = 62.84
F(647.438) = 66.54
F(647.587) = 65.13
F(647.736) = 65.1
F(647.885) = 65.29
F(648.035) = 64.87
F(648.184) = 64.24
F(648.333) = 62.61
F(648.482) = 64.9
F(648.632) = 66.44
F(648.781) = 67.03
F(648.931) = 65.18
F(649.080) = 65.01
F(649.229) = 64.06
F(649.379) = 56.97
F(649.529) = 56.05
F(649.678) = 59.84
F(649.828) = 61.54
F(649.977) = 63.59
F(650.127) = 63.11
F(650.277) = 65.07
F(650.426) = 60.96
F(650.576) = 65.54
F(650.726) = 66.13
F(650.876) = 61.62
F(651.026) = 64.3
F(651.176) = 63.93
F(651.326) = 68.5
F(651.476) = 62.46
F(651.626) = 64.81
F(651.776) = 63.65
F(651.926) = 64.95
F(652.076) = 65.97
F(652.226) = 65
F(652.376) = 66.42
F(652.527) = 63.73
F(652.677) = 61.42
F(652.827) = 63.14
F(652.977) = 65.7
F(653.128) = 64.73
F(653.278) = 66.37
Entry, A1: 0.064 nm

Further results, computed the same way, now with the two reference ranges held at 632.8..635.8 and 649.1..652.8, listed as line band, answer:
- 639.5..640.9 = 0.02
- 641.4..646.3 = 0.04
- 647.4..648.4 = -0.02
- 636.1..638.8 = -0.07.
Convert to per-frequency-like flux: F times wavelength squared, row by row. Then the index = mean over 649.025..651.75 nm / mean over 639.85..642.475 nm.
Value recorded 1.0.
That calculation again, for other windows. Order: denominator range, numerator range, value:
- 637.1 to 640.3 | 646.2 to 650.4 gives 1.01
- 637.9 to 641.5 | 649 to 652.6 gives 1.02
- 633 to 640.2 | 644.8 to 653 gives 1.02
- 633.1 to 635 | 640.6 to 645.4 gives 1.01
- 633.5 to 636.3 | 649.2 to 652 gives 1.03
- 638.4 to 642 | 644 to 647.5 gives 1.01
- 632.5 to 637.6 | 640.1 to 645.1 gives 1.00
